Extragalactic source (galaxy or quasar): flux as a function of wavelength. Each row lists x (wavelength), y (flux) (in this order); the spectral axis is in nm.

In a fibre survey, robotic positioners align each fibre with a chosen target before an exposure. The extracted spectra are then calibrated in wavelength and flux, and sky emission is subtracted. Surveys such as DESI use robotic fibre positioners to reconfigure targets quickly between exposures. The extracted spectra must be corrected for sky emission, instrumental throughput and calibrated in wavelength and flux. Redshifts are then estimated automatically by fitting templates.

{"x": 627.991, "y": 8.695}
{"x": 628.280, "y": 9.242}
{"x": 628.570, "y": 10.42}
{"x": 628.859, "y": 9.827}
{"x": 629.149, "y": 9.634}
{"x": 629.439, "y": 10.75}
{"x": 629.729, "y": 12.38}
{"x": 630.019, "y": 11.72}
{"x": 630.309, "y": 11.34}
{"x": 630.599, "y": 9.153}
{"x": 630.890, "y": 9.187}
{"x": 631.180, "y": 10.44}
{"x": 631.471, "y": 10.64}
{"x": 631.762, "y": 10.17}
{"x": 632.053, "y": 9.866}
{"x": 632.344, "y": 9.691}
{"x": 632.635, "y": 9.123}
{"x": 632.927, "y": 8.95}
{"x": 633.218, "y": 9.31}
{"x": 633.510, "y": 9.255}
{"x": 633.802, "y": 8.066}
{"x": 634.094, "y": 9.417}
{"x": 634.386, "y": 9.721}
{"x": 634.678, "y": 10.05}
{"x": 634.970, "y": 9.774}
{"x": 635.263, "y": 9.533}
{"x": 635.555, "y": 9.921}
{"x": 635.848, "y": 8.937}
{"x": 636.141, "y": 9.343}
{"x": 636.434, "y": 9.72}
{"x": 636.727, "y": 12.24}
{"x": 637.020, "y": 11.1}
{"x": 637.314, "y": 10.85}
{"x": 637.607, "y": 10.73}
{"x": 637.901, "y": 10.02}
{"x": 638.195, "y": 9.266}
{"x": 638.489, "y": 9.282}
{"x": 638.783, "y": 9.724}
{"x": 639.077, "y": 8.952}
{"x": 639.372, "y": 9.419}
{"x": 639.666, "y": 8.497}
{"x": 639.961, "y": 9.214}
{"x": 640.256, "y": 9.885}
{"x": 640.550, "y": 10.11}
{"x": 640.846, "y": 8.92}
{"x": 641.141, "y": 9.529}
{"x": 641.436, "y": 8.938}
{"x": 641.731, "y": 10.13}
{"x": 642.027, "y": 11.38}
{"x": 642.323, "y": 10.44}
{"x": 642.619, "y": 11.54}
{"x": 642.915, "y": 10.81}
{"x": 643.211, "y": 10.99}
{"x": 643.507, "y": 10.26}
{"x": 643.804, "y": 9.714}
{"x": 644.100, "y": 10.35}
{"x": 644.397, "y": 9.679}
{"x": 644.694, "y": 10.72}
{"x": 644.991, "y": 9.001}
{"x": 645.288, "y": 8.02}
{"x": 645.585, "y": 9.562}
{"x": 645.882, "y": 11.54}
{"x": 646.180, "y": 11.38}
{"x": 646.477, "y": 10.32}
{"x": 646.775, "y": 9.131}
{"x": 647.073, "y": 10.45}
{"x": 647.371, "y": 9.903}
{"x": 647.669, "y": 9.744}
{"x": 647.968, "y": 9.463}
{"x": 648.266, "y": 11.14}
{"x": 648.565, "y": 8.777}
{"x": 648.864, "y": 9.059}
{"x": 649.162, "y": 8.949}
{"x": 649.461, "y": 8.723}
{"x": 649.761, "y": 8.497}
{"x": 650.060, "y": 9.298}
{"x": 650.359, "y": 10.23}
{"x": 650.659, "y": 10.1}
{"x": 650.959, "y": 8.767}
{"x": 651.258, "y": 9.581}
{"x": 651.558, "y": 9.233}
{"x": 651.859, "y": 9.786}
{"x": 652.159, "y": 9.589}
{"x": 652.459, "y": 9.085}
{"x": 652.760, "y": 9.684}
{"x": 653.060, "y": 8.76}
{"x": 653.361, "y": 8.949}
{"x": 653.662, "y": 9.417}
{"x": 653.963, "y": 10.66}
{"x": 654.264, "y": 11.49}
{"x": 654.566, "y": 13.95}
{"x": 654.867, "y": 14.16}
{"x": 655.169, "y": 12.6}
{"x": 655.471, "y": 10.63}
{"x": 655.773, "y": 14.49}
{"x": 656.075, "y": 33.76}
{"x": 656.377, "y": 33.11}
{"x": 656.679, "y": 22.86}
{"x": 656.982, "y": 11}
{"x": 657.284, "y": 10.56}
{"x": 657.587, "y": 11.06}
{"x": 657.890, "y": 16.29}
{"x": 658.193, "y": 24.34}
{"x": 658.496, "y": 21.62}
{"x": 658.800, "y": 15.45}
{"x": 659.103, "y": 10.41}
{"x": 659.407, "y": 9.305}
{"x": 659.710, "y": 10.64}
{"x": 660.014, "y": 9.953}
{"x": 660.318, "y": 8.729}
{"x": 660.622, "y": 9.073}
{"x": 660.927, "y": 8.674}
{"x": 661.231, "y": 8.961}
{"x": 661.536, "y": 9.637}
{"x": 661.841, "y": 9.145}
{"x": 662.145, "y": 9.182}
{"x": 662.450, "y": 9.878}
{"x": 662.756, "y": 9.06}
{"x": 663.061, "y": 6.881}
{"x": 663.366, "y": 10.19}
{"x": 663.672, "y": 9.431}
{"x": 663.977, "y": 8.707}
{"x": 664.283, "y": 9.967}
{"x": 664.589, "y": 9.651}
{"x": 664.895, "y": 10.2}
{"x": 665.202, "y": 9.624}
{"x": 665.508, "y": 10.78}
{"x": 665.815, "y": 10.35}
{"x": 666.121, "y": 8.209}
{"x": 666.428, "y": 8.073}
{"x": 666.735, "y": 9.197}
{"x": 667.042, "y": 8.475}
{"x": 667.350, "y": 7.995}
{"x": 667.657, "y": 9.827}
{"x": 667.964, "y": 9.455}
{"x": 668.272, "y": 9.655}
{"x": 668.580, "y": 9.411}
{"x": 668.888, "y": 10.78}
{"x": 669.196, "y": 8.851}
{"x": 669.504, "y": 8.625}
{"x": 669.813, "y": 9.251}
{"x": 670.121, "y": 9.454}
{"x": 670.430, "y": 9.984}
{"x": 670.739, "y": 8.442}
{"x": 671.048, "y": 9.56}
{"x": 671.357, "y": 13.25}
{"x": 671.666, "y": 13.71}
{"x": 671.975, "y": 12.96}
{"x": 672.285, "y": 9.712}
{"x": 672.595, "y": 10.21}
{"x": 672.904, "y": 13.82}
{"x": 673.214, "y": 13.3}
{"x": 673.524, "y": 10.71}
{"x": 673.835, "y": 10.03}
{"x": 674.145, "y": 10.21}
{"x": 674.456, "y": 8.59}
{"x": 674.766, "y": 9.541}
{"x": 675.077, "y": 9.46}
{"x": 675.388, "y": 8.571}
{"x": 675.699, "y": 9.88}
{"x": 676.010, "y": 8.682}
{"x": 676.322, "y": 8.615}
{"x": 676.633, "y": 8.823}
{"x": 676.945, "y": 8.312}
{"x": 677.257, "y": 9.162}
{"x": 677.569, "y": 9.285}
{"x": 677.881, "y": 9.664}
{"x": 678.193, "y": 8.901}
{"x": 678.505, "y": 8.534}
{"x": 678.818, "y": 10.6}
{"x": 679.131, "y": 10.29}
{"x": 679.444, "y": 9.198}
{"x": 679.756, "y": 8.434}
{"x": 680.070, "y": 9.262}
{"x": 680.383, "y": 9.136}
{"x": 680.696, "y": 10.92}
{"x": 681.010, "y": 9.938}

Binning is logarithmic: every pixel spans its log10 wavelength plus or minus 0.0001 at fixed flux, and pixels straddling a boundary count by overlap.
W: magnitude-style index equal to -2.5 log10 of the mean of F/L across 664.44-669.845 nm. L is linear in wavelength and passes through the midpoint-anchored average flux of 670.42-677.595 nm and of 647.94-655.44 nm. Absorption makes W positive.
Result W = 0.09 mag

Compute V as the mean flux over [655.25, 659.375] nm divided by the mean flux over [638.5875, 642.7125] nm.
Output 1.83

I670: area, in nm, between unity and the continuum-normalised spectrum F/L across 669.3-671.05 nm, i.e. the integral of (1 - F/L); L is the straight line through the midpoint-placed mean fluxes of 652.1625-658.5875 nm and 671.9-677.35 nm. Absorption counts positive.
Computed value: 0.31 nm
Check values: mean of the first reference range 15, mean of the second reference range 10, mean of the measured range 9.18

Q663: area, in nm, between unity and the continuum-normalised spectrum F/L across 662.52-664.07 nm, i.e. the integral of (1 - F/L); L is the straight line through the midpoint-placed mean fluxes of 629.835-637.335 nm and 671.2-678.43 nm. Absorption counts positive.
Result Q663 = 0.19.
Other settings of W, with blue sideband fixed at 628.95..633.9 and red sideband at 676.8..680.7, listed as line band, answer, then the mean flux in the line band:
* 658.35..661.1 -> -0.197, 11.5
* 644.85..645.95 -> 0.045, 9.39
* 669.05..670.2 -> 0.049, 9.02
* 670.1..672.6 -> -0.161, 10.9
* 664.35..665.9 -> -0.066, 10.1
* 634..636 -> 0.035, 9.63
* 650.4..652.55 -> 0.023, 9.5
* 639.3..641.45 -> 0.060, 9.34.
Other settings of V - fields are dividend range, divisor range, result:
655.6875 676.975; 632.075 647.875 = 1.14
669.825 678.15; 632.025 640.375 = 1.05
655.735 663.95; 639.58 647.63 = 1.33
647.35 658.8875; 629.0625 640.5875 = 1.29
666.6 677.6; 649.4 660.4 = 0.76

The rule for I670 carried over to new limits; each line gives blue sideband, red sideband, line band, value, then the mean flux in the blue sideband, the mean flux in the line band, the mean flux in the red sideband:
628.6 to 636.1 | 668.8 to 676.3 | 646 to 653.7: 0.385 nm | 9.87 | 9.55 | 10.3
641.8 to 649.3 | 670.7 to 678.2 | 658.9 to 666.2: 0.466 nm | 10.1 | 9.5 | 10.2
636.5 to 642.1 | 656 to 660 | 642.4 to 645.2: 0.316 nm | 9.88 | 10.3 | 17.1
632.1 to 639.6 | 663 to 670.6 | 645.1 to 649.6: -0.084 nm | 9.69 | 9.74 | 9.35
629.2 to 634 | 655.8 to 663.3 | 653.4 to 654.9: 0.167 nm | 9.99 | 11.5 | 13.7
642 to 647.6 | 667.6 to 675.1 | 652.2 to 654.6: 0.057 nm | 10.2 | 10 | 10.4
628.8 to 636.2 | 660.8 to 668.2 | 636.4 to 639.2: -0.132 nm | 9.86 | 10.2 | 9.24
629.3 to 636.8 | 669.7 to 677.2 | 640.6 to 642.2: 0.028 nm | 9.93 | 9.81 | 10.2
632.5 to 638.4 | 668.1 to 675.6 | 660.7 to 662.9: 0.207 nm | 9.76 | 9.21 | 10.3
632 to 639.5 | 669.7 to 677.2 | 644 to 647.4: -0.059 nm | 9.7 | 10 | 10.2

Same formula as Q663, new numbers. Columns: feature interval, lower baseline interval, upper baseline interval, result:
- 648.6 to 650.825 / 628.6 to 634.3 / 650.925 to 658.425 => 0.65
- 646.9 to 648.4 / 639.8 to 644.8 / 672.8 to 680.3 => -0.01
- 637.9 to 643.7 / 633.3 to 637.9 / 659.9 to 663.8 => -0.07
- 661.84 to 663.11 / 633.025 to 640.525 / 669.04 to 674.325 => 0.18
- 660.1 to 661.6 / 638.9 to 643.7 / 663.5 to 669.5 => 0.08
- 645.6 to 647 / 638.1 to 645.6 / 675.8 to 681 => -0.11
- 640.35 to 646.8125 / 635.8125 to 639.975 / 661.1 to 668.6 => -0.26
